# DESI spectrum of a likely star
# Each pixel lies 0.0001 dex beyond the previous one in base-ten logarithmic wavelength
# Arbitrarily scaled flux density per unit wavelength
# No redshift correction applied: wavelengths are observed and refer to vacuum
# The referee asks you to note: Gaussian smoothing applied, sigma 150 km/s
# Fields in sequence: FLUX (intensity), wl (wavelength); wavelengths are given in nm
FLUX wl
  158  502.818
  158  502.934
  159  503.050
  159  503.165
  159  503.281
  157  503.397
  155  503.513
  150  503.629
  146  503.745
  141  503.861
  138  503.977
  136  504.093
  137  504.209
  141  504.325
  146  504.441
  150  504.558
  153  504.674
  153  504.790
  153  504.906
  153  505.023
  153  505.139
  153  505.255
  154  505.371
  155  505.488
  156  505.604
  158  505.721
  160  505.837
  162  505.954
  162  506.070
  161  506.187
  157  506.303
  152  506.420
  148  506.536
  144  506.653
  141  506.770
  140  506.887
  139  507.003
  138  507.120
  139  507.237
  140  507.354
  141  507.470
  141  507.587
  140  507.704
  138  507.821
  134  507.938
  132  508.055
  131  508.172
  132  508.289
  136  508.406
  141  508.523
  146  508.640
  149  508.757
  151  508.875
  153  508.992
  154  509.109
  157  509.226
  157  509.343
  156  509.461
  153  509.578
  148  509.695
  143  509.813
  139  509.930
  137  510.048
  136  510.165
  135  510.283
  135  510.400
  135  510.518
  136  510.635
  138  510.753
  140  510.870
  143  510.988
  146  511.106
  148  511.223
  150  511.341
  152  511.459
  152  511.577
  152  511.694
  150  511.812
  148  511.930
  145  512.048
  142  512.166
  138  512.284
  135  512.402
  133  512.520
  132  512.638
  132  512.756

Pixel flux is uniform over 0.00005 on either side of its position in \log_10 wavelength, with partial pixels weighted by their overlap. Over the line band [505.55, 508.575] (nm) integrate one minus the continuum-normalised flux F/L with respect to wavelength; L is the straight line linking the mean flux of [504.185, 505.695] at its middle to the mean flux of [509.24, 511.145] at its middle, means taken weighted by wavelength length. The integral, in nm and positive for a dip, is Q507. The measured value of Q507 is 0.06 nm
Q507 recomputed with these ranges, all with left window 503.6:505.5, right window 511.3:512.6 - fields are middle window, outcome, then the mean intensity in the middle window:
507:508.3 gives 0.082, 137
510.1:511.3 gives 0.049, 139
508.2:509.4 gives -0.010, 147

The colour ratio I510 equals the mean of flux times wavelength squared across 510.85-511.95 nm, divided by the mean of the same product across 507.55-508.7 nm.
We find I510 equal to 1.10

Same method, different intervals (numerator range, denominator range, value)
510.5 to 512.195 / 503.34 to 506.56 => 0.98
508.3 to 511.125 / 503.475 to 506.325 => 0.97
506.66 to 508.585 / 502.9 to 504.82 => 0.94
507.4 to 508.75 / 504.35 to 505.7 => 0.92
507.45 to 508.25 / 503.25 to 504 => 0.93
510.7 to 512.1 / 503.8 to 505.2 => 1.03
